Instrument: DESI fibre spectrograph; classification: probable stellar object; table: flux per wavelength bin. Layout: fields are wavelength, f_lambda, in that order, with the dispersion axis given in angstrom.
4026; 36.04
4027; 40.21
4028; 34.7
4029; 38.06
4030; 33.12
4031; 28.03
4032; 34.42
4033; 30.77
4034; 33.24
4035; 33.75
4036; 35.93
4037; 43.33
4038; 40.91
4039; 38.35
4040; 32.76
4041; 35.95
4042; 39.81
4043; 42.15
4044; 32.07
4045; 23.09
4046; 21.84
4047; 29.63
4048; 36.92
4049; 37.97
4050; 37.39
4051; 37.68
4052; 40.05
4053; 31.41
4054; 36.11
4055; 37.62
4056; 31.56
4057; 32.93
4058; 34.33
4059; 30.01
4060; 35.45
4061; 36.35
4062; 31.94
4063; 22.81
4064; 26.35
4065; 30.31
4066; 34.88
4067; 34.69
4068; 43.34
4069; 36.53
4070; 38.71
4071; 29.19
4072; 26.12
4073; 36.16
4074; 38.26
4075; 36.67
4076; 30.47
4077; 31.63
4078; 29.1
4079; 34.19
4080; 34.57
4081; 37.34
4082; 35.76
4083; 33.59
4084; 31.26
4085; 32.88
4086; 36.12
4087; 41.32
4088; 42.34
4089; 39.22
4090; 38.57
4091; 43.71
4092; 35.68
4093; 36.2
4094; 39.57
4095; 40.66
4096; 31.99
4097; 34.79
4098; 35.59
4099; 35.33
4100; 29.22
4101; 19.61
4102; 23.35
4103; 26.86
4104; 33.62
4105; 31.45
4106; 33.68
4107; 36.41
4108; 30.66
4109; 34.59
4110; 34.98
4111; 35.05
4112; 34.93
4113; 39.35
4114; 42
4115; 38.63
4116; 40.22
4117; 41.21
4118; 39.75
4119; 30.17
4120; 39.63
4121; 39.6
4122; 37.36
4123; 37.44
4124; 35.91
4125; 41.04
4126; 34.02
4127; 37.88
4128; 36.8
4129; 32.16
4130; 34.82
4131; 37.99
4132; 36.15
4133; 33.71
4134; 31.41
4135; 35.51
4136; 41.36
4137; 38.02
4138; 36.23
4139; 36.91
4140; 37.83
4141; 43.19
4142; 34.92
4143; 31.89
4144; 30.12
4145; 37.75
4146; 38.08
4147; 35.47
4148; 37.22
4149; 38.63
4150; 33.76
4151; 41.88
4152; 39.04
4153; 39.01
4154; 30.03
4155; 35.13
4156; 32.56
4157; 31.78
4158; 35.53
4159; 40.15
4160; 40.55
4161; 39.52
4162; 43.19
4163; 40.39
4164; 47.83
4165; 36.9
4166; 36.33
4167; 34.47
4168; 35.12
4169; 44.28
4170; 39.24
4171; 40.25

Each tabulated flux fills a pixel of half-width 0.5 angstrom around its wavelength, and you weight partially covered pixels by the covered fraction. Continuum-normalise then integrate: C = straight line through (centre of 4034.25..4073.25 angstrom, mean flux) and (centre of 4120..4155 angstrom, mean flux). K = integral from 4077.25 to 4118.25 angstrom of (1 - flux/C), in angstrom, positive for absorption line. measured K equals 0.3 angstrom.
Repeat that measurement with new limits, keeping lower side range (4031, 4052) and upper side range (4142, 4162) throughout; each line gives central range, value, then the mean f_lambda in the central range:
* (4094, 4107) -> 1.38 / 31.9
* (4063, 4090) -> 0.63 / 34.5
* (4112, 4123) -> -0.82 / 38.6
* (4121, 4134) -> -0.07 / 36.2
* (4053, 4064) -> 0.80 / 32.5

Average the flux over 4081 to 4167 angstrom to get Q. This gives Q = 36.3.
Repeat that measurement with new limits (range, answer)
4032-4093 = 34.7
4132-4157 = 36.1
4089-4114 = 34.3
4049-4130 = 35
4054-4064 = 32.4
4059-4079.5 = 33.1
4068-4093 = 35.6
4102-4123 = 35.7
